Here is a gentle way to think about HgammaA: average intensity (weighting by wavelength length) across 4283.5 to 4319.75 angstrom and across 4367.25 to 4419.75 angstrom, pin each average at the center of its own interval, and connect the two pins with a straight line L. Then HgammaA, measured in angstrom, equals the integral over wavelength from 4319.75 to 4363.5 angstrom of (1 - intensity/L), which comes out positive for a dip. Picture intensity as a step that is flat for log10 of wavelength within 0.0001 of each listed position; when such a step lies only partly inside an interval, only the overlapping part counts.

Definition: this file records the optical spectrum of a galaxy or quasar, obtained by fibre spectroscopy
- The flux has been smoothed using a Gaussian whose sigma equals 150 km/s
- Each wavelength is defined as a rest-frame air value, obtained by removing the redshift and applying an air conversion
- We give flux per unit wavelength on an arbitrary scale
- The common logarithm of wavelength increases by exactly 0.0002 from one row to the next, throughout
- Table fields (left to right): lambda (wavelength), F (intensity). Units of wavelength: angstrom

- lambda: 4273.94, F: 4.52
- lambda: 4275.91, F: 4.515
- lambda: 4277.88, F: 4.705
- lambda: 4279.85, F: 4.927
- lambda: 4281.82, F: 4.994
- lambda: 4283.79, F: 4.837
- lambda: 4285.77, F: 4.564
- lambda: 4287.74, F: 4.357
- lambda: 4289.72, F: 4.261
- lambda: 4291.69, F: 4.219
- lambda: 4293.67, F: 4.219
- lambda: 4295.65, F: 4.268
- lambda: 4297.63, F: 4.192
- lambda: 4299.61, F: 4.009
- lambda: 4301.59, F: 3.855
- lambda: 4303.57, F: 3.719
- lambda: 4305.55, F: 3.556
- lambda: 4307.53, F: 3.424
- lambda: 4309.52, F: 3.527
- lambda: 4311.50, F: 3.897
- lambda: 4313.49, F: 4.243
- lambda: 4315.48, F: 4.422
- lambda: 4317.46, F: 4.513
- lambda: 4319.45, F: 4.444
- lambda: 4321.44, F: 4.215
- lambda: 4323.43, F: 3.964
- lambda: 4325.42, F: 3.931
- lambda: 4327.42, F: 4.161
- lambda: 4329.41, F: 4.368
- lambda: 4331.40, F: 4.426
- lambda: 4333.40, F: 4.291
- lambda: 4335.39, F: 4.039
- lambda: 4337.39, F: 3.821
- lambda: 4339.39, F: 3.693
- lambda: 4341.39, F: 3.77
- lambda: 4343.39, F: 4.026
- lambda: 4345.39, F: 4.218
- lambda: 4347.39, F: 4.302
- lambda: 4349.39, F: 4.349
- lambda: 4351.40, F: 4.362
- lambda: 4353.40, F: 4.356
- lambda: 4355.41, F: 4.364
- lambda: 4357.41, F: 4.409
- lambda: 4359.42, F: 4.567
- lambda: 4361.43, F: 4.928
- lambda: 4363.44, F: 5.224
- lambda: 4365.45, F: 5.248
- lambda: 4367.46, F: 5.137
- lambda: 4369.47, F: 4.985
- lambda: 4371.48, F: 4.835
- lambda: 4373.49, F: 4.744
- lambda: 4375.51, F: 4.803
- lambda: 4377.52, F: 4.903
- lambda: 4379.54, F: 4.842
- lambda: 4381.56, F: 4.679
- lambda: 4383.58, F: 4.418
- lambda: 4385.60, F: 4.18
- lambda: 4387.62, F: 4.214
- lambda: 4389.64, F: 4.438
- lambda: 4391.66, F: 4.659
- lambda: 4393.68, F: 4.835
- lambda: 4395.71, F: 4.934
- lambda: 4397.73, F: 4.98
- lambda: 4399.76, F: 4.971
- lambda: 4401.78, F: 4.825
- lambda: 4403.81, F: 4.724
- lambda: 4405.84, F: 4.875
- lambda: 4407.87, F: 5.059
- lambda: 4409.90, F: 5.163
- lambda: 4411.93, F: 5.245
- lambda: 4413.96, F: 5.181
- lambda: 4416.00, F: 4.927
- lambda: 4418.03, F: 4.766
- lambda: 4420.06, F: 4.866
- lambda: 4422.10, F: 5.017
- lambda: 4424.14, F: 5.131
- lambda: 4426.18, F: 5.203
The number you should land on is 1.7 angstrom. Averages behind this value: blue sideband 4.11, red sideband 4.82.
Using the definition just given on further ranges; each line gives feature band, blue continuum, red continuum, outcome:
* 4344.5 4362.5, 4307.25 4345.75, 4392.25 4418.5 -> -0.21 angstrom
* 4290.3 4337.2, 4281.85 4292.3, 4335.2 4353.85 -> 2.48 angstrom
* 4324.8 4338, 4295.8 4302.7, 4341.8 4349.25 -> -0.10 angstrom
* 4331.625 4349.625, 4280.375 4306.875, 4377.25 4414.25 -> 1.72 angstrom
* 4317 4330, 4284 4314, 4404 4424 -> 0.09 angstrom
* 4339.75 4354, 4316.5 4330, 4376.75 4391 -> 0.55 angstrom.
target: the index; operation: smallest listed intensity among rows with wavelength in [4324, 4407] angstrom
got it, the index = 3.693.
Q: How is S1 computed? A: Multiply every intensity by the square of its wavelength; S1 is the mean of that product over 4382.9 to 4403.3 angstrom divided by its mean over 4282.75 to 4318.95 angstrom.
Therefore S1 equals 1.2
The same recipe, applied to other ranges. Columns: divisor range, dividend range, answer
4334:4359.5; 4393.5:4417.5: 1.23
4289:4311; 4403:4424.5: 1.34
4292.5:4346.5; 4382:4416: 1.23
